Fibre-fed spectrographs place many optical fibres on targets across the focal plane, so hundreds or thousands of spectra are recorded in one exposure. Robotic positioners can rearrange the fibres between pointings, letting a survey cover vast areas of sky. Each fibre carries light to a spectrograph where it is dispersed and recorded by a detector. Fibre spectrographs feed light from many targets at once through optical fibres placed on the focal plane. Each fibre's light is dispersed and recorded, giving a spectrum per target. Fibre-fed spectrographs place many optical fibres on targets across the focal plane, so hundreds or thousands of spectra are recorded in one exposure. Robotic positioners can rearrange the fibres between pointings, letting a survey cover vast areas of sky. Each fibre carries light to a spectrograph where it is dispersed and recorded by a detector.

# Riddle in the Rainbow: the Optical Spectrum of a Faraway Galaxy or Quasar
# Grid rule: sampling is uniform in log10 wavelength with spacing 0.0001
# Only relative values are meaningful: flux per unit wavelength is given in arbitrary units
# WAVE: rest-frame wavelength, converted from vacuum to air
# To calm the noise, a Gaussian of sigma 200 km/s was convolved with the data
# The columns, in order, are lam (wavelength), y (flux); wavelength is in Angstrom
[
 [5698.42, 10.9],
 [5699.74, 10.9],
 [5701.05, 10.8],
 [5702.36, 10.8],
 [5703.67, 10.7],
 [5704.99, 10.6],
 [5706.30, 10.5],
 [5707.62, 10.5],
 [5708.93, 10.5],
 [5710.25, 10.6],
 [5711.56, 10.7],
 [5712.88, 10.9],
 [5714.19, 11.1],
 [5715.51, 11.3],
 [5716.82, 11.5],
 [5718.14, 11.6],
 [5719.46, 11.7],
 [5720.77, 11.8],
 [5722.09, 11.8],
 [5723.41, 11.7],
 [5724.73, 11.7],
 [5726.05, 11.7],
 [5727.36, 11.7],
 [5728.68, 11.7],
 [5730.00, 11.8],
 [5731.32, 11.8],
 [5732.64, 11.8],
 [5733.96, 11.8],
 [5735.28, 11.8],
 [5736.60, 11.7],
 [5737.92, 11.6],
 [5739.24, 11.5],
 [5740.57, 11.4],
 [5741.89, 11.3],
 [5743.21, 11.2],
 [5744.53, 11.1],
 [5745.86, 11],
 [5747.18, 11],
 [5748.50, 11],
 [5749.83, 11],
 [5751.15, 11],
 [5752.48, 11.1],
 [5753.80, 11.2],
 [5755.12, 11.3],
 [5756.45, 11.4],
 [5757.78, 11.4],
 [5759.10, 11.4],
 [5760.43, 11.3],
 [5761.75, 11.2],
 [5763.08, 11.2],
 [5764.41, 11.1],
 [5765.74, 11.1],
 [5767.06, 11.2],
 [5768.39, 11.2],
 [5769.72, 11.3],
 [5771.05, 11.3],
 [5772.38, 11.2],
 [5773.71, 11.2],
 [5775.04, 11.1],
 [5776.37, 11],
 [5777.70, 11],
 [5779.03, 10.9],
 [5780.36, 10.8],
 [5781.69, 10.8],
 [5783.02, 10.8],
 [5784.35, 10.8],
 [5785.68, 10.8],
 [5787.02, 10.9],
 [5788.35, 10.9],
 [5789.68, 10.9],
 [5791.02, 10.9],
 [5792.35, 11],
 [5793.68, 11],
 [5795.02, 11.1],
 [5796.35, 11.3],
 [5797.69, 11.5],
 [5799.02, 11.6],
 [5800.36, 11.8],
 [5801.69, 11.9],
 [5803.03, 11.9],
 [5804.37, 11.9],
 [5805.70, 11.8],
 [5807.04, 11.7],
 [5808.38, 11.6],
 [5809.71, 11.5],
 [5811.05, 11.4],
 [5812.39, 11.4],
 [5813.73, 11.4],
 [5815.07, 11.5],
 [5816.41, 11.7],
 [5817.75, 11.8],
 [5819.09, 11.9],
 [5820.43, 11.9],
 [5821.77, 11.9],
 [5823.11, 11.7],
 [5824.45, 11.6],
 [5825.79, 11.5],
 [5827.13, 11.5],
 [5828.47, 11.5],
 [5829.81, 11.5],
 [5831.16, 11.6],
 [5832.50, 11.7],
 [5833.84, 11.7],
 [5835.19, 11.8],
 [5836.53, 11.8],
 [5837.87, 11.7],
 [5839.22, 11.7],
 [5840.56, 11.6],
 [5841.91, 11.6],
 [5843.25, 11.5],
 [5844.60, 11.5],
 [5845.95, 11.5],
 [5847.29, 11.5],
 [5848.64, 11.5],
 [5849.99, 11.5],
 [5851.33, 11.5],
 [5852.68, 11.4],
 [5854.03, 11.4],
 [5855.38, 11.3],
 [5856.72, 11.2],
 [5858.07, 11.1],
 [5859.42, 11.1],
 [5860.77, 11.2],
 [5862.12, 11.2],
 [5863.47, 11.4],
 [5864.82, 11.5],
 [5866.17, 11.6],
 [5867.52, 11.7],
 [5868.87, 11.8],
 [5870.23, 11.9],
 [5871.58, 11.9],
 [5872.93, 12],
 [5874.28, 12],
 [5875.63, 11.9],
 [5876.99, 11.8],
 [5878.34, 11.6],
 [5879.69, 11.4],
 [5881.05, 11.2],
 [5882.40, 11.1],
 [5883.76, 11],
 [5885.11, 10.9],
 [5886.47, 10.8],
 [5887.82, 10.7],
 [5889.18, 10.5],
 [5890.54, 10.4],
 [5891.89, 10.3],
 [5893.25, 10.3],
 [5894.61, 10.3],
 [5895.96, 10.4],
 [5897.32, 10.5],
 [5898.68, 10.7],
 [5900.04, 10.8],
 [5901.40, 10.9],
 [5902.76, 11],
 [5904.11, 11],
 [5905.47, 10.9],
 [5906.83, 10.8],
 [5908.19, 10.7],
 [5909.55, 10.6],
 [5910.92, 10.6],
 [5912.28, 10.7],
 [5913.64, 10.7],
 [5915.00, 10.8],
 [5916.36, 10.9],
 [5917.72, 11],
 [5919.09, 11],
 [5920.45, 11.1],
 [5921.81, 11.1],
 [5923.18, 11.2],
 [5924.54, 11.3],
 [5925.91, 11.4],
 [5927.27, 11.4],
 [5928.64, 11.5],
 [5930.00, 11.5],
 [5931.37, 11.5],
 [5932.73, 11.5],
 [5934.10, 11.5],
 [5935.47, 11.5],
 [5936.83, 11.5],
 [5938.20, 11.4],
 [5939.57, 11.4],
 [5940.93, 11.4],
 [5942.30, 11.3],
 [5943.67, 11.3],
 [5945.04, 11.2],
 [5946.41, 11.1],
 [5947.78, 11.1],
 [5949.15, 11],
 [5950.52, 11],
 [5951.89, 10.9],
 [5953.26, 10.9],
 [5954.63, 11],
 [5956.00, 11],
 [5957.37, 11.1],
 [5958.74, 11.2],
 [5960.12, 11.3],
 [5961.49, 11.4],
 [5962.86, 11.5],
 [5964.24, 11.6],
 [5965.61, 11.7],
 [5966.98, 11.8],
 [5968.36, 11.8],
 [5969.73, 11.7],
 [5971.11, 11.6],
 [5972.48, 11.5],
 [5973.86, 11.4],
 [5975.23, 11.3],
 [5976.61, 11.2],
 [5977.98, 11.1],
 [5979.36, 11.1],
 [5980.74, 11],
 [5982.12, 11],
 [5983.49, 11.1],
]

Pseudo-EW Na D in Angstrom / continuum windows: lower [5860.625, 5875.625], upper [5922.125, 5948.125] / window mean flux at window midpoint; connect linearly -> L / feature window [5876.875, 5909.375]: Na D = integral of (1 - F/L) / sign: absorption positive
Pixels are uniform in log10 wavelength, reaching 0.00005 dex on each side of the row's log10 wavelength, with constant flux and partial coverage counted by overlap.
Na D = 2.1 Angstrom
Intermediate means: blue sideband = 11.7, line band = 10.8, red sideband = 11.4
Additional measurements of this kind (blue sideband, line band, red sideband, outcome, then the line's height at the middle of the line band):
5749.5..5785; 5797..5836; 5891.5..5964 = -2.0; 11.1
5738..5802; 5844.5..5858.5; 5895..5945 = -0.4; 11.1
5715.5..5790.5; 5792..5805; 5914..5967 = -0.3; 11.3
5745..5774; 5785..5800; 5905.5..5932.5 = 0.1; 11.2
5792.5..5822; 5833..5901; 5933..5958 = 0.8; 11.4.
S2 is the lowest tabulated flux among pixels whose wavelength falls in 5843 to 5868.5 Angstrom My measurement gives 11.1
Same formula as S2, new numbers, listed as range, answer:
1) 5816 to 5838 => 11.5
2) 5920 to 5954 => 10.9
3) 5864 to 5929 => 10.3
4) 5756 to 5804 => 10.8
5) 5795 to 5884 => 11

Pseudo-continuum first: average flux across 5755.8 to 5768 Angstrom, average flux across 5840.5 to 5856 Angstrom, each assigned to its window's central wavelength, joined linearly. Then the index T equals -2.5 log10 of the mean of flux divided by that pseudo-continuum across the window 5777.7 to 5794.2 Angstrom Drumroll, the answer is 0.04 mag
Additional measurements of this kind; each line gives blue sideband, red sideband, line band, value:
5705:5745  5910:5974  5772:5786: 0.04 mag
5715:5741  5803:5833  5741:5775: 0.05 mag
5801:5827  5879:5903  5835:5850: -0.03 mag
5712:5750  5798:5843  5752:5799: 0.04 mag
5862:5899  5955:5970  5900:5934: 0.02 mag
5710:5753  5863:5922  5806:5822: -0.04 mag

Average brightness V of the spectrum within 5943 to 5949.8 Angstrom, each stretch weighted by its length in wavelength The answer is 11.1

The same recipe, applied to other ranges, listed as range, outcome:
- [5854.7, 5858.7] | 11.2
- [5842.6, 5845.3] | 11.5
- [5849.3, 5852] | 11.5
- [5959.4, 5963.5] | 11.4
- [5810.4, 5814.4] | 11.4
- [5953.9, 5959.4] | 11.1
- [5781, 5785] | 10.8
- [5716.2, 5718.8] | 11.5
